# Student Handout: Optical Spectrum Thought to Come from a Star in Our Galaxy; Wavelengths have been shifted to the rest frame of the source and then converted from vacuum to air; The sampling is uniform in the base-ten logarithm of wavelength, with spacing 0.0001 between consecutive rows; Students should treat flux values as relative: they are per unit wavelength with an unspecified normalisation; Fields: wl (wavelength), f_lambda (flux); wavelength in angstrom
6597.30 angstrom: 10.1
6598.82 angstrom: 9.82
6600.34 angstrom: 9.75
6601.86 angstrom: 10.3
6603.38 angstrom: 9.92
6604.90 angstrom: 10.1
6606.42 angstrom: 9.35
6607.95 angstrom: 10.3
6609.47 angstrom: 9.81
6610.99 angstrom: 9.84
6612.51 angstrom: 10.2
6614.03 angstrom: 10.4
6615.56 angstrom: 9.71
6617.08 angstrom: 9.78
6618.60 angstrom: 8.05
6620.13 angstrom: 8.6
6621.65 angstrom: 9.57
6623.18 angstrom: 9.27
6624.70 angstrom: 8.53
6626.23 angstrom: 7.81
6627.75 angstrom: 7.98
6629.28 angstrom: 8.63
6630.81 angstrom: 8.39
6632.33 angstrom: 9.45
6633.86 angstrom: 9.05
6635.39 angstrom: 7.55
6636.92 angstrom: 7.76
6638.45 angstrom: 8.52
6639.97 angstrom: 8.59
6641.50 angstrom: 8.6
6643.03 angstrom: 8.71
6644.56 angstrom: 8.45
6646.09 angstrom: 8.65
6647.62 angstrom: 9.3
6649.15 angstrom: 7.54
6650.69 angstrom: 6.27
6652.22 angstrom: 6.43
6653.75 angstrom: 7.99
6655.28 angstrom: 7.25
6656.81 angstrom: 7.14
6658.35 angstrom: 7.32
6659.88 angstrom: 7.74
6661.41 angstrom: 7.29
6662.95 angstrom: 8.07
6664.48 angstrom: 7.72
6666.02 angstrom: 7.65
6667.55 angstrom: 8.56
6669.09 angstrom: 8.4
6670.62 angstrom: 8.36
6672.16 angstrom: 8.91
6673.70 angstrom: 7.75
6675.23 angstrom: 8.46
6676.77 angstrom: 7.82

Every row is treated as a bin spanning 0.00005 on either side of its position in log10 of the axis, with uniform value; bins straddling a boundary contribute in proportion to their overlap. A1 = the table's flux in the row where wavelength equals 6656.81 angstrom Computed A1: 7.14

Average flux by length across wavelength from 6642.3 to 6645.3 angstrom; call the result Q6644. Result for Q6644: 8.58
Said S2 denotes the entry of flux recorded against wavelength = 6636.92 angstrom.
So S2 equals 7.76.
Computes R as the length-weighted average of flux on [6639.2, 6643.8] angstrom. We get 8.65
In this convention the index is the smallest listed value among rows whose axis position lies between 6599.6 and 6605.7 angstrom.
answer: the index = 9.75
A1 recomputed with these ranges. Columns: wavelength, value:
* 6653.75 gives 7.99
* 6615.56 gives 9.71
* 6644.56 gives 8.45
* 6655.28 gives 7.25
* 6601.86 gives 10.3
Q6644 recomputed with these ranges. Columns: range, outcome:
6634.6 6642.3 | 8.21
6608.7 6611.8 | 9.85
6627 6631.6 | 8.34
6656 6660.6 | 7.39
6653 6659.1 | 7.42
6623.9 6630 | 8.25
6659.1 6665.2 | 7.71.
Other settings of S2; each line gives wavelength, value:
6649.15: 7.54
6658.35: 7.32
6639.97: 8.59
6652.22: 6.43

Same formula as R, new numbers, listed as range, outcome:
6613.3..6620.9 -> 9.3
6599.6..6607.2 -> 9.88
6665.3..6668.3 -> 8.12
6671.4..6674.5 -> 8.34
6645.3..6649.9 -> 8.5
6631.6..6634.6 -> 9.24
